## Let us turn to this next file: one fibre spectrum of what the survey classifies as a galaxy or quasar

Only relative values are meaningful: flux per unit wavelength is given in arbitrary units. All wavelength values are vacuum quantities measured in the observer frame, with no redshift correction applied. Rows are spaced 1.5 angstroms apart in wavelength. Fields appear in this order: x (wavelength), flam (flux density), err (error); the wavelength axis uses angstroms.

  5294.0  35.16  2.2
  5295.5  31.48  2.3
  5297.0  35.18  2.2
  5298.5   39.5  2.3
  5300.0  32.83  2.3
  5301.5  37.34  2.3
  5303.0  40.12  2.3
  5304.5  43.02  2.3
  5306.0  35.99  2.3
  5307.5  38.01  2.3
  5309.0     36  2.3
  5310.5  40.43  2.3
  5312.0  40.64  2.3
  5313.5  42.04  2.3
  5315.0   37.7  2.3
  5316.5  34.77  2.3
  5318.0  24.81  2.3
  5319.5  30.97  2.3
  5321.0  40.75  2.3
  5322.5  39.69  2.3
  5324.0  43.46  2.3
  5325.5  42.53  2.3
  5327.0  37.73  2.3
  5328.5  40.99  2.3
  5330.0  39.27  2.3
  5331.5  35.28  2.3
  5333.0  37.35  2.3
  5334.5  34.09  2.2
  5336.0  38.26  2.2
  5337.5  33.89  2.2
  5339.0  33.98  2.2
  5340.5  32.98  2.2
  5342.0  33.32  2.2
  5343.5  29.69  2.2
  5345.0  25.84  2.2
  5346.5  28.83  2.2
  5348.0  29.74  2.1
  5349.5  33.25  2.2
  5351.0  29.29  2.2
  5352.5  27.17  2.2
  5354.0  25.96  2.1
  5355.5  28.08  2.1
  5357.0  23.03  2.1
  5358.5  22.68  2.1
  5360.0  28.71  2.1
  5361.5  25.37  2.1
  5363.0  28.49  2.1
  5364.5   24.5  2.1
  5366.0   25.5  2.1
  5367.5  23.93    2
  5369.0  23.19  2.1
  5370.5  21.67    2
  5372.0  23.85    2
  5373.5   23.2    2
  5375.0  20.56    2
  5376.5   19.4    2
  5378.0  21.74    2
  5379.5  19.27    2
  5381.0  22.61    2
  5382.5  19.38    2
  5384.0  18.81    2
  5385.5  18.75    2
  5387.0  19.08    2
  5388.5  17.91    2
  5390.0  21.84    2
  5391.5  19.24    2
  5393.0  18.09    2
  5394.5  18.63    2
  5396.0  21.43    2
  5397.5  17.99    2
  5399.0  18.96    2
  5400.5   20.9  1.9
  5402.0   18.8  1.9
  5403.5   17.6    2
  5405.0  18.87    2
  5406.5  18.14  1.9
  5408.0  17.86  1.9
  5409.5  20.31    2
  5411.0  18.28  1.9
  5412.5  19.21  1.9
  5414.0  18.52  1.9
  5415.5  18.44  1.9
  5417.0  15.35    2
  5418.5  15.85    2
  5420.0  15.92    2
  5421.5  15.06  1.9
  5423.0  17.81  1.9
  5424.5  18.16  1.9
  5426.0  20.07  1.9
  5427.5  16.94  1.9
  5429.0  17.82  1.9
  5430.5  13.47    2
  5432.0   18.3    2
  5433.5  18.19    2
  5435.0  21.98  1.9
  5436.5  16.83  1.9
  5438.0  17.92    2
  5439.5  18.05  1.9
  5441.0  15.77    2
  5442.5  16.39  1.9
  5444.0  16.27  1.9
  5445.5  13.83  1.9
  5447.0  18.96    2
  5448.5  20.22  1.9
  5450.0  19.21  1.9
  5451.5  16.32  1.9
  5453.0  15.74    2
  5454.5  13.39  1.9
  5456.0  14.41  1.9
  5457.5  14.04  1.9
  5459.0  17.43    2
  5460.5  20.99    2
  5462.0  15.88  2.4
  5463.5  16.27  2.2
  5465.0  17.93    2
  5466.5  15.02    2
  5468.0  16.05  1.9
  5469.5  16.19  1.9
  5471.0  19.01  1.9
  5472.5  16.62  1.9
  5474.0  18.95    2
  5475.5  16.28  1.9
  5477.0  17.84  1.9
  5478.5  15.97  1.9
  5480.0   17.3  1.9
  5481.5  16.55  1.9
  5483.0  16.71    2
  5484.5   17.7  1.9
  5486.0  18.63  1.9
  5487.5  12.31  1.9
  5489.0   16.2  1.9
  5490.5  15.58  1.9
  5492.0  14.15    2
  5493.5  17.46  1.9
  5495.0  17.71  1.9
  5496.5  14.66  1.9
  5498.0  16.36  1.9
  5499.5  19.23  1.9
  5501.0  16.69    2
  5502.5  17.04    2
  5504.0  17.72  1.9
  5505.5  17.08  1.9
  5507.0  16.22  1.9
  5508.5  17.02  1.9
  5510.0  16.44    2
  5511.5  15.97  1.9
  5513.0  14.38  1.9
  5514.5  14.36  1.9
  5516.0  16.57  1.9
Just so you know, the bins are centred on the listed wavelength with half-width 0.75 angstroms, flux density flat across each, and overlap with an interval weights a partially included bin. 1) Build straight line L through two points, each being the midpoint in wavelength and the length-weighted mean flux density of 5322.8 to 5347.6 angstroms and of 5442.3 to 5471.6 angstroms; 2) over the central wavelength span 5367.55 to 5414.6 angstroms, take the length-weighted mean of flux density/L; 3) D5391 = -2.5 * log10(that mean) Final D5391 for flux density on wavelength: 0.324 mag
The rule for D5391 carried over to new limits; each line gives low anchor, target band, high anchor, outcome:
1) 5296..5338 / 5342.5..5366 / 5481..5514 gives 0.211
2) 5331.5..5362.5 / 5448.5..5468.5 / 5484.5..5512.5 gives 0.214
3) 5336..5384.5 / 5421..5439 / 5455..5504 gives 0.159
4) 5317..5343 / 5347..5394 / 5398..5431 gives 0.181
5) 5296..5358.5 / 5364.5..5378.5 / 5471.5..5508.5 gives 0.301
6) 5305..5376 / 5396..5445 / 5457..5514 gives 0.296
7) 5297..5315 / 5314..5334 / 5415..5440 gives -0.060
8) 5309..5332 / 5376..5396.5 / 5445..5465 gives 0.366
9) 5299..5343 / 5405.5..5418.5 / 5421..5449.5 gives 0.185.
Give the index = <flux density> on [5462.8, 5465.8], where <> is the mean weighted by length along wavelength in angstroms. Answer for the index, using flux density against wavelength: 17.1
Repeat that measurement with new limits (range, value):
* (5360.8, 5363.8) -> 26.9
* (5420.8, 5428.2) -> 17.6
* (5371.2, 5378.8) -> 21.7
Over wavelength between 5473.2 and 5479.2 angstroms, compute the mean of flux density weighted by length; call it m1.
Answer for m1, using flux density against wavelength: 17.3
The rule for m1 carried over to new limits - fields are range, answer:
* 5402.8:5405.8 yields 18.2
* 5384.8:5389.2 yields 18.6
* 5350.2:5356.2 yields 27.7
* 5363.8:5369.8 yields 24.3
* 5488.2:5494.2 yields 15.8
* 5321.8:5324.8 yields 41.6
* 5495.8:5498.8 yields 15.6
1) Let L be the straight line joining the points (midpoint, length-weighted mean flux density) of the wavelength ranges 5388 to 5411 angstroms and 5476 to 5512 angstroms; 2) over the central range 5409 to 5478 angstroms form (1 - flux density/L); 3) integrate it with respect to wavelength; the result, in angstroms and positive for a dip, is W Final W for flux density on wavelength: 2.8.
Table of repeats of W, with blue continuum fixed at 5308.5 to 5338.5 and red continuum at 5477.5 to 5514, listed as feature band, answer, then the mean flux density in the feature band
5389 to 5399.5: 3.4 angstroms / 19.4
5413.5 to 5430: 5.4 angstroms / 17.2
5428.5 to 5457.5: 7.6 angstroms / 16.9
